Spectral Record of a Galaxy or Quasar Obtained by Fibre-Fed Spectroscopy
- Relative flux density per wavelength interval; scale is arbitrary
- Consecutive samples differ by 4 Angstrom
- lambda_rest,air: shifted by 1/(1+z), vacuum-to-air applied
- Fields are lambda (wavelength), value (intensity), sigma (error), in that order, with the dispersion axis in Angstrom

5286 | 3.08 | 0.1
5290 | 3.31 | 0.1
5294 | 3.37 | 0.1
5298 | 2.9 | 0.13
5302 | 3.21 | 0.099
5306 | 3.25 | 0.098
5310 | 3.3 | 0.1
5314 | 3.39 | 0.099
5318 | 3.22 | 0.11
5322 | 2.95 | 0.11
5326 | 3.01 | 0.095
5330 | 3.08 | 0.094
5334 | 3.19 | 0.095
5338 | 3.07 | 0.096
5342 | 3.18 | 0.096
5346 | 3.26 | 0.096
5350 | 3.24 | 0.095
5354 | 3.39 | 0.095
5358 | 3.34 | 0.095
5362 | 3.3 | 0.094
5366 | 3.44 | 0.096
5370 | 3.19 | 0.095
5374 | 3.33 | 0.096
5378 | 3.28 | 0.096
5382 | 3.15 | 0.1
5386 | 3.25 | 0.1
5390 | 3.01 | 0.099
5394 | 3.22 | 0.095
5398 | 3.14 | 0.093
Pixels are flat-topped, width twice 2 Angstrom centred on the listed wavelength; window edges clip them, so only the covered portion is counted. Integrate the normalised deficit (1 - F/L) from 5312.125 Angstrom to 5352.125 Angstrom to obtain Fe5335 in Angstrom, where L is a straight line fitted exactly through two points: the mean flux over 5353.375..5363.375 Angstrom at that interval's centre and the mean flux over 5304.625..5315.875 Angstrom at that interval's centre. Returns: 2.0 Angstrom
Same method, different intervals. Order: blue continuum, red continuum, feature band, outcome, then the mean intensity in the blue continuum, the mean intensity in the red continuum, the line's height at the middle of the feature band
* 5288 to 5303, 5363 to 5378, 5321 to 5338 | 0.96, 3.2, 3.31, 3.25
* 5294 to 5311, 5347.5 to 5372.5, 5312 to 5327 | 0.32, 3.18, 3.32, 3.22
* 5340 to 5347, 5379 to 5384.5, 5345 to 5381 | -1.20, 3.21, 3.18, 3.2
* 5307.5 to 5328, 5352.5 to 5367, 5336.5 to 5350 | 0.43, 3.18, 3.36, 3.29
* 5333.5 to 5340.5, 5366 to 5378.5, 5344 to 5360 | -0.57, 3.12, 3.29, 3.19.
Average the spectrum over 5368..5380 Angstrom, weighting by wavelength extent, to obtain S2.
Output 3.27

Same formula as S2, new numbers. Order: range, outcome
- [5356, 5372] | 3.32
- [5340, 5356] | 3.27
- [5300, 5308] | 3.23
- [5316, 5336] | 3.09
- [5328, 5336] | 3.13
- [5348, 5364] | 3.32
